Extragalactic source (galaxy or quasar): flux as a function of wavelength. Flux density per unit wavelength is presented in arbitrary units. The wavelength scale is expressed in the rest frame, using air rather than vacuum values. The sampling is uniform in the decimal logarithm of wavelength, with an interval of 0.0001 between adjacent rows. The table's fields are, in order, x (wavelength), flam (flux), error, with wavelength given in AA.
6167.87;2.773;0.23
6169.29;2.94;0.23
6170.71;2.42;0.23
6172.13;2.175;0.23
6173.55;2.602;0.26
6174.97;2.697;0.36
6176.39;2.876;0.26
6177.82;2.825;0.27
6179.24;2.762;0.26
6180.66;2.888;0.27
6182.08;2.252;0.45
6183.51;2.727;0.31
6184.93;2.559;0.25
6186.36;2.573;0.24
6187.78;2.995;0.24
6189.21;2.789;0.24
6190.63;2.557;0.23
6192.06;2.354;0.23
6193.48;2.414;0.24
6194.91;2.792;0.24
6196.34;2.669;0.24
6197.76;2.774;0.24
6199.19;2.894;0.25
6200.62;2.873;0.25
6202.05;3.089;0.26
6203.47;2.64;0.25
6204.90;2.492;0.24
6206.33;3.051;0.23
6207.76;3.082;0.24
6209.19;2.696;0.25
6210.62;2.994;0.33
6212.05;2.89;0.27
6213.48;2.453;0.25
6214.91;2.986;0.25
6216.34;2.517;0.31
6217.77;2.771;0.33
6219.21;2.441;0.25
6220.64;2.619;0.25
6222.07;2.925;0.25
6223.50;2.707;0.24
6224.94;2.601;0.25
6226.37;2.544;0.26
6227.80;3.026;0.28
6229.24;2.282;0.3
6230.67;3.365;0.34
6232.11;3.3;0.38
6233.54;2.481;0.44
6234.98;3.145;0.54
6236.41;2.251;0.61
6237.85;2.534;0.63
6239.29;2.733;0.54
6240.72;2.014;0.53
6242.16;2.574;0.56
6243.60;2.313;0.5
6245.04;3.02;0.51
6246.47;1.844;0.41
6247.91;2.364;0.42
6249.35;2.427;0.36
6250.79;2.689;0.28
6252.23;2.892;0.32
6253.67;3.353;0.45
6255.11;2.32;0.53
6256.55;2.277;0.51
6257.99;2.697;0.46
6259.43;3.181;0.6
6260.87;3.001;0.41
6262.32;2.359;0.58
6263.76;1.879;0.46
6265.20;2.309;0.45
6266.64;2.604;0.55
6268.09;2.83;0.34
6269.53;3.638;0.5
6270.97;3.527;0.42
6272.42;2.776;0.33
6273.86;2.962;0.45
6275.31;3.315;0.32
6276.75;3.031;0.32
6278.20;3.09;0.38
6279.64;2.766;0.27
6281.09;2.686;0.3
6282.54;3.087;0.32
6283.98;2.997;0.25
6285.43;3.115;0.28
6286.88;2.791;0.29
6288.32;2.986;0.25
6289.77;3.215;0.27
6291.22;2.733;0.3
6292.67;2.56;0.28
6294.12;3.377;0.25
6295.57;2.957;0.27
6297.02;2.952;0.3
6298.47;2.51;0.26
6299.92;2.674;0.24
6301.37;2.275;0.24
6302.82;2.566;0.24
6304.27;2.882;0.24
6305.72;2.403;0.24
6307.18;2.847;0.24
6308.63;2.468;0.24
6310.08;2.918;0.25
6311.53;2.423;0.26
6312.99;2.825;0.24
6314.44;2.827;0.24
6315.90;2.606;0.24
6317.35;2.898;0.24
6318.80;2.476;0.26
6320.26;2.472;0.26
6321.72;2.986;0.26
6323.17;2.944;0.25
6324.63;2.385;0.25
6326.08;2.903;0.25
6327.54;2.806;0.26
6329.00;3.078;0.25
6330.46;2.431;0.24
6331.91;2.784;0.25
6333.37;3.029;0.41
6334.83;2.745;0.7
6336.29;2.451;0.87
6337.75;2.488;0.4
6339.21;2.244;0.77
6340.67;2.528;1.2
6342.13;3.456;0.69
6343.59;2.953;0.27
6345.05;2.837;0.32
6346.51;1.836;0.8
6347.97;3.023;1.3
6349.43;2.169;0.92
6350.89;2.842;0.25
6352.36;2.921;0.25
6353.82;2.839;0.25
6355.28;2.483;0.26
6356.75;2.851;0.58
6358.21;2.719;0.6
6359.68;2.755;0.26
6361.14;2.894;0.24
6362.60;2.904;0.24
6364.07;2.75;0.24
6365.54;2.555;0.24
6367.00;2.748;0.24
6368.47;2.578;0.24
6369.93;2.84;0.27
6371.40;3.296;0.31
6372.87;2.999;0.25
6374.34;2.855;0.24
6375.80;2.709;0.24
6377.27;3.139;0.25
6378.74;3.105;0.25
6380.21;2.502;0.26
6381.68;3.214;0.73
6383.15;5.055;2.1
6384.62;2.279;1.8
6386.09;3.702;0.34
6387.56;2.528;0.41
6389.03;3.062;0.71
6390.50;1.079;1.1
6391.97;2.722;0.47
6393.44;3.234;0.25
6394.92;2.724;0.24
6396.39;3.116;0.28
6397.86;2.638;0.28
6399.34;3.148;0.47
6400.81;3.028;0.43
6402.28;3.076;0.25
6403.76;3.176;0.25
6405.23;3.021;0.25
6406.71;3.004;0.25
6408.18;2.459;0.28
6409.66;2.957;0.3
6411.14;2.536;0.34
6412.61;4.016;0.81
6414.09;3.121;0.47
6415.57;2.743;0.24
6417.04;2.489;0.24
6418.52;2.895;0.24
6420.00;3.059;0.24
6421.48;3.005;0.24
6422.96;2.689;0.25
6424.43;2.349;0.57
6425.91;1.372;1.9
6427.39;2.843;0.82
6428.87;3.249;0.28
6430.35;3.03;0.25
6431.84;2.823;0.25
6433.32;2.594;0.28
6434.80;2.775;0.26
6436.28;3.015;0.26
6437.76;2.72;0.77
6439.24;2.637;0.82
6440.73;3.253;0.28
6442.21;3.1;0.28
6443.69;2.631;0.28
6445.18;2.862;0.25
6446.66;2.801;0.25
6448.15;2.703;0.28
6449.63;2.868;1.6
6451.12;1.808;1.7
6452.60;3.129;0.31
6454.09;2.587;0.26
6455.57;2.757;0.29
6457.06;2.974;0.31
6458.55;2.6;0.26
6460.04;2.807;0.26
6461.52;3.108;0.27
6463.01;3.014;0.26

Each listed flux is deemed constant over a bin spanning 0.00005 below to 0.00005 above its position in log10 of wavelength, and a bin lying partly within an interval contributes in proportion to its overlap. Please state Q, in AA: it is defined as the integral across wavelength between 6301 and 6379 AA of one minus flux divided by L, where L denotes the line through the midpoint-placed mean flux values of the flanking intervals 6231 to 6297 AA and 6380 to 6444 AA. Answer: 2.7 AA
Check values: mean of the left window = 2.78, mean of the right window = 2.88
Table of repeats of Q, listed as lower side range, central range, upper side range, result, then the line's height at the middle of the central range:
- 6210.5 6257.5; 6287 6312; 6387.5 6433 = -0.4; 2.71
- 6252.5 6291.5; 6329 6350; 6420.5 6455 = 1.2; 2.82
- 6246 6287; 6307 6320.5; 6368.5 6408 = 0.8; 2.86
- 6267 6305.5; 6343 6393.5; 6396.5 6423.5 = 2.1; 2.94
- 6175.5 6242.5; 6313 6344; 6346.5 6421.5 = 1.0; 2.83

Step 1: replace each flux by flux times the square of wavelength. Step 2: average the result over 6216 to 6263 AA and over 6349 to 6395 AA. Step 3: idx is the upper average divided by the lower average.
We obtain 1.12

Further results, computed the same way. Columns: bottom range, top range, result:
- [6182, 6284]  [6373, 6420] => 1.14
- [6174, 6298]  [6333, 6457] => 1.07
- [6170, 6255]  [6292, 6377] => 1.06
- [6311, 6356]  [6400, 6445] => 1.09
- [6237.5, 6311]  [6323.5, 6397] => 1.05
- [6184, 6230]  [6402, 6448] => 1.12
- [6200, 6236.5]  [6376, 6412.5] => 1.12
